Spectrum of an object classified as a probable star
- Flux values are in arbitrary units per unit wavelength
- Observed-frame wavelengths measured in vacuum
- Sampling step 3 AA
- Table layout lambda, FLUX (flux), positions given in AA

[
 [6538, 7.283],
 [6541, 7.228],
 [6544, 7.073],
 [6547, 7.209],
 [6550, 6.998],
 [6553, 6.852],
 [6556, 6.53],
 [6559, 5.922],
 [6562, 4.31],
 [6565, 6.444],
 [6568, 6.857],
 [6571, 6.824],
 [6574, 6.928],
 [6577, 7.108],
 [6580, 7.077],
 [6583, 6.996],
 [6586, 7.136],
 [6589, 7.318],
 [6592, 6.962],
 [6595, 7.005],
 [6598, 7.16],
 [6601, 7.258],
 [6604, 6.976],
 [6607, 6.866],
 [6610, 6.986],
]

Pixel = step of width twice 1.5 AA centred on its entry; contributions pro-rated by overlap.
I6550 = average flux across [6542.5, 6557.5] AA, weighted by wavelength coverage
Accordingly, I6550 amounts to 6.93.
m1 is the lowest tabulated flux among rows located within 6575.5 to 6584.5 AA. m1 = 6.996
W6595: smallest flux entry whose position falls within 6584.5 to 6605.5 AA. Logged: 6.962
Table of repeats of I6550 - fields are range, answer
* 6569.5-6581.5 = 6.98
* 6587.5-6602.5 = 7.14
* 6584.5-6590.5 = 7.23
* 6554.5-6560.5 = 6.23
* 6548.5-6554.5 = 6.92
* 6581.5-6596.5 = 7.08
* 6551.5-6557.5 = 6.69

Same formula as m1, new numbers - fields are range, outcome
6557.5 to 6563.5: 4.31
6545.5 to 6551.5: 6.998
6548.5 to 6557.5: 6.53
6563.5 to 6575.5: 6.444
